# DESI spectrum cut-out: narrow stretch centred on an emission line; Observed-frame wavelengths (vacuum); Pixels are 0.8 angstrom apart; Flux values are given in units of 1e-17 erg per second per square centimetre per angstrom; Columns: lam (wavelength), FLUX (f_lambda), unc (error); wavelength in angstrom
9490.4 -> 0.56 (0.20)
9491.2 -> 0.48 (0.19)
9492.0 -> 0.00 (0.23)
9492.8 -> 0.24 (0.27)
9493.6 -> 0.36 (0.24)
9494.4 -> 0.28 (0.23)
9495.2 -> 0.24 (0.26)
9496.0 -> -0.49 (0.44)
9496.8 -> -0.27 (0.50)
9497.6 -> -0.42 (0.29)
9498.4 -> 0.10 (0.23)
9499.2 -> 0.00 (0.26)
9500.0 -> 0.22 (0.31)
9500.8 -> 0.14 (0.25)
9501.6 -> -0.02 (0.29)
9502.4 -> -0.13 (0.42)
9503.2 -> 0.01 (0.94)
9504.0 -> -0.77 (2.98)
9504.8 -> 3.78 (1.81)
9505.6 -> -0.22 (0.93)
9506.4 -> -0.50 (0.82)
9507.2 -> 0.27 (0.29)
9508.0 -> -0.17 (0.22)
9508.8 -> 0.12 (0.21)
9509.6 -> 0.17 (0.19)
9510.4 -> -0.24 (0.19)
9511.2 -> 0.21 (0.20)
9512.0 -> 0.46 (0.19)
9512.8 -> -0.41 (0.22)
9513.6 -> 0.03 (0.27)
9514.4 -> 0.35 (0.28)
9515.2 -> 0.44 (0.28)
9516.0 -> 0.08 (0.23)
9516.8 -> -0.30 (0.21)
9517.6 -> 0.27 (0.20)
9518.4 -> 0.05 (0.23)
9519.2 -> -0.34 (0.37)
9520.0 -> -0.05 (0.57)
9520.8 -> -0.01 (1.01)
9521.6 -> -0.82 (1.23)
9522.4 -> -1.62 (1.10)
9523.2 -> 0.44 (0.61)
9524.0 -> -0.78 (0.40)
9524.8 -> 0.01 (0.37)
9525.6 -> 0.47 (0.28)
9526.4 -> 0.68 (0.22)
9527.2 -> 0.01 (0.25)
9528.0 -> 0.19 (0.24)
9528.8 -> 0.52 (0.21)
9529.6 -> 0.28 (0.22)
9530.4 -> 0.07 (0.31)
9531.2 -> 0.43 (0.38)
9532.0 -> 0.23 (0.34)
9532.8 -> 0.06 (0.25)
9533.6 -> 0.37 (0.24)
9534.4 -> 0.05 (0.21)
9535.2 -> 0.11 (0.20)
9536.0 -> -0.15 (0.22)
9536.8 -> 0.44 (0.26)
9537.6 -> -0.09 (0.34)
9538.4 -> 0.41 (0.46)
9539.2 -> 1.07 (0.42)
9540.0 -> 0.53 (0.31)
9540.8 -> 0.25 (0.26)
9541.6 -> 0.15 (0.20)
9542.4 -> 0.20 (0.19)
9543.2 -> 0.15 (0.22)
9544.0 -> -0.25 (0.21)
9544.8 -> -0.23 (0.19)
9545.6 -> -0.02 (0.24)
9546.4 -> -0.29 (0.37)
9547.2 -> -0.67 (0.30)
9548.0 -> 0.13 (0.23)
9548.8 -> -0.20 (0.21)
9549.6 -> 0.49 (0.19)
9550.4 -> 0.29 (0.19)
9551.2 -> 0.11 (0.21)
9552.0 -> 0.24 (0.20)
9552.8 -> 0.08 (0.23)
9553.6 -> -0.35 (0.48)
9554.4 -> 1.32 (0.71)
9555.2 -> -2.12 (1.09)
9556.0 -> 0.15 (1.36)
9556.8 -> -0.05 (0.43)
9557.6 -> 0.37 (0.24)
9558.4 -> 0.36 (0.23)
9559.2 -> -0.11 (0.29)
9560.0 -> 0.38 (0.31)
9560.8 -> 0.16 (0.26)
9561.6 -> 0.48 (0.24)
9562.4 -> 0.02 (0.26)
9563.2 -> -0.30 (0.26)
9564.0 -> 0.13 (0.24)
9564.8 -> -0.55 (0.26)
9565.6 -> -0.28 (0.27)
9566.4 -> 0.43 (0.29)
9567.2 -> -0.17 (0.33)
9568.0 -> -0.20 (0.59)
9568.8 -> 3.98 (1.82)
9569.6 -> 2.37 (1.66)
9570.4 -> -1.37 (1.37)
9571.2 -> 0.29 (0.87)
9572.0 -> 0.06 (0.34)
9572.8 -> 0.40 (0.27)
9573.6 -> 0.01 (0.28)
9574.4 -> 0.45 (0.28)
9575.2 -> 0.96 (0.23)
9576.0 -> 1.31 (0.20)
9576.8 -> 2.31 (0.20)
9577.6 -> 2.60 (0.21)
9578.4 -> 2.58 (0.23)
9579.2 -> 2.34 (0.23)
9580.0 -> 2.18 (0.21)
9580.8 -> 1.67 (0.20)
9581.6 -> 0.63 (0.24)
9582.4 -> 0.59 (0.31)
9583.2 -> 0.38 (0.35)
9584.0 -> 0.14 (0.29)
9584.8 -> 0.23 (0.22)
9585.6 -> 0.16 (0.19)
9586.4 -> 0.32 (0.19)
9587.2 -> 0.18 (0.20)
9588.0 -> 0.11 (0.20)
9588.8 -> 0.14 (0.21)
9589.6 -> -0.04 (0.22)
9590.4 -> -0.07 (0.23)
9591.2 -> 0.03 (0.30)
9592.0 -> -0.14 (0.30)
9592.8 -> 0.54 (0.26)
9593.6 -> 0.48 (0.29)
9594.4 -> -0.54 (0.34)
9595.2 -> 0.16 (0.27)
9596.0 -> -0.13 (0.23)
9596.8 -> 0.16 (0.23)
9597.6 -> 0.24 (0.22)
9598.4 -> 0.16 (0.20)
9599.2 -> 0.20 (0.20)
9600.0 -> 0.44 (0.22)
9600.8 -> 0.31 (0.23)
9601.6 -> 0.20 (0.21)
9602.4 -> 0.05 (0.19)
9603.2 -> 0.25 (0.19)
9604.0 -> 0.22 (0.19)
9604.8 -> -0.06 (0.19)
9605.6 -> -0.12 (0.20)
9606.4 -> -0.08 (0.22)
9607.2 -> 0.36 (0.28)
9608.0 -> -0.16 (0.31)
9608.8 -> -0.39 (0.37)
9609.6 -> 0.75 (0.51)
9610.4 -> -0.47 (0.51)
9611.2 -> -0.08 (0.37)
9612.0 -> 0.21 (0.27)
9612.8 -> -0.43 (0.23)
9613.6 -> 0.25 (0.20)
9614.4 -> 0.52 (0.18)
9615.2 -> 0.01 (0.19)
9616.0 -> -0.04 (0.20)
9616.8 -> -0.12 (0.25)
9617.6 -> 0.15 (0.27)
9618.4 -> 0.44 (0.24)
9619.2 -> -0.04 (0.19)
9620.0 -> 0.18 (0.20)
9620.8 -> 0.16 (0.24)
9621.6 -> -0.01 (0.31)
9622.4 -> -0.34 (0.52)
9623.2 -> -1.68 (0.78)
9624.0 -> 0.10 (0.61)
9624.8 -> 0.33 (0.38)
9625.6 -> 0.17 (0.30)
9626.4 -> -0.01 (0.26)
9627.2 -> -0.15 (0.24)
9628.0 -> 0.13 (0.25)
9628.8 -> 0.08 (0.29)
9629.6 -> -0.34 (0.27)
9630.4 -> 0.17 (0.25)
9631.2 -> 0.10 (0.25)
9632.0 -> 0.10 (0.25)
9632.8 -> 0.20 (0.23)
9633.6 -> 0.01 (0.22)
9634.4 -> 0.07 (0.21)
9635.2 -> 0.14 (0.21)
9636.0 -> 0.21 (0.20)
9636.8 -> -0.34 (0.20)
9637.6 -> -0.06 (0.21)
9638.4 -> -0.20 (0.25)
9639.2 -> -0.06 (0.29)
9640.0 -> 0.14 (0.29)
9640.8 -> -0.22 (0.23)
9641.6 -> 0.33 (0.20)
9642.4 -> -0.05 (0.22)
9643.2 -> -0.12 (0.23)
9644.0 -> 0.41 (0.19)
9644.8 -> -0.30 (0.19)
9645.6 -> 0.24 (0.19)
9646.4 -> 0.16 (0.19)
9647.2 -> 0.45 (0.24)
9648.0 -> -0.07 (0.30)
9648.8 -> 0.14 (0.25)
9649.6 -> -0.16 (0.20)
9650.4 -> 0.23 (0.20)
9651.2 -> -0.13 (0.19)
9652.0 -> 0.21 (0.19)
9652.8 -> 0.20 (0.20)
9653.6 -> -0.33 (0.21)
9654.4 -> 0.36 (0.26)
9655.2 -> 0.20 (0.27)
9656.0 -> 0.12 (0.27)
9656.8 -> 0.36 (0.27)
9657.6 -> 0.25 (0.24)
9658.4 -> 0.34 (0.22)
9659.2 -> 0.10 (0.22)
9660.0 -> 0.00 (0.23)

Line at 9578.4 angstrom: [O III]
